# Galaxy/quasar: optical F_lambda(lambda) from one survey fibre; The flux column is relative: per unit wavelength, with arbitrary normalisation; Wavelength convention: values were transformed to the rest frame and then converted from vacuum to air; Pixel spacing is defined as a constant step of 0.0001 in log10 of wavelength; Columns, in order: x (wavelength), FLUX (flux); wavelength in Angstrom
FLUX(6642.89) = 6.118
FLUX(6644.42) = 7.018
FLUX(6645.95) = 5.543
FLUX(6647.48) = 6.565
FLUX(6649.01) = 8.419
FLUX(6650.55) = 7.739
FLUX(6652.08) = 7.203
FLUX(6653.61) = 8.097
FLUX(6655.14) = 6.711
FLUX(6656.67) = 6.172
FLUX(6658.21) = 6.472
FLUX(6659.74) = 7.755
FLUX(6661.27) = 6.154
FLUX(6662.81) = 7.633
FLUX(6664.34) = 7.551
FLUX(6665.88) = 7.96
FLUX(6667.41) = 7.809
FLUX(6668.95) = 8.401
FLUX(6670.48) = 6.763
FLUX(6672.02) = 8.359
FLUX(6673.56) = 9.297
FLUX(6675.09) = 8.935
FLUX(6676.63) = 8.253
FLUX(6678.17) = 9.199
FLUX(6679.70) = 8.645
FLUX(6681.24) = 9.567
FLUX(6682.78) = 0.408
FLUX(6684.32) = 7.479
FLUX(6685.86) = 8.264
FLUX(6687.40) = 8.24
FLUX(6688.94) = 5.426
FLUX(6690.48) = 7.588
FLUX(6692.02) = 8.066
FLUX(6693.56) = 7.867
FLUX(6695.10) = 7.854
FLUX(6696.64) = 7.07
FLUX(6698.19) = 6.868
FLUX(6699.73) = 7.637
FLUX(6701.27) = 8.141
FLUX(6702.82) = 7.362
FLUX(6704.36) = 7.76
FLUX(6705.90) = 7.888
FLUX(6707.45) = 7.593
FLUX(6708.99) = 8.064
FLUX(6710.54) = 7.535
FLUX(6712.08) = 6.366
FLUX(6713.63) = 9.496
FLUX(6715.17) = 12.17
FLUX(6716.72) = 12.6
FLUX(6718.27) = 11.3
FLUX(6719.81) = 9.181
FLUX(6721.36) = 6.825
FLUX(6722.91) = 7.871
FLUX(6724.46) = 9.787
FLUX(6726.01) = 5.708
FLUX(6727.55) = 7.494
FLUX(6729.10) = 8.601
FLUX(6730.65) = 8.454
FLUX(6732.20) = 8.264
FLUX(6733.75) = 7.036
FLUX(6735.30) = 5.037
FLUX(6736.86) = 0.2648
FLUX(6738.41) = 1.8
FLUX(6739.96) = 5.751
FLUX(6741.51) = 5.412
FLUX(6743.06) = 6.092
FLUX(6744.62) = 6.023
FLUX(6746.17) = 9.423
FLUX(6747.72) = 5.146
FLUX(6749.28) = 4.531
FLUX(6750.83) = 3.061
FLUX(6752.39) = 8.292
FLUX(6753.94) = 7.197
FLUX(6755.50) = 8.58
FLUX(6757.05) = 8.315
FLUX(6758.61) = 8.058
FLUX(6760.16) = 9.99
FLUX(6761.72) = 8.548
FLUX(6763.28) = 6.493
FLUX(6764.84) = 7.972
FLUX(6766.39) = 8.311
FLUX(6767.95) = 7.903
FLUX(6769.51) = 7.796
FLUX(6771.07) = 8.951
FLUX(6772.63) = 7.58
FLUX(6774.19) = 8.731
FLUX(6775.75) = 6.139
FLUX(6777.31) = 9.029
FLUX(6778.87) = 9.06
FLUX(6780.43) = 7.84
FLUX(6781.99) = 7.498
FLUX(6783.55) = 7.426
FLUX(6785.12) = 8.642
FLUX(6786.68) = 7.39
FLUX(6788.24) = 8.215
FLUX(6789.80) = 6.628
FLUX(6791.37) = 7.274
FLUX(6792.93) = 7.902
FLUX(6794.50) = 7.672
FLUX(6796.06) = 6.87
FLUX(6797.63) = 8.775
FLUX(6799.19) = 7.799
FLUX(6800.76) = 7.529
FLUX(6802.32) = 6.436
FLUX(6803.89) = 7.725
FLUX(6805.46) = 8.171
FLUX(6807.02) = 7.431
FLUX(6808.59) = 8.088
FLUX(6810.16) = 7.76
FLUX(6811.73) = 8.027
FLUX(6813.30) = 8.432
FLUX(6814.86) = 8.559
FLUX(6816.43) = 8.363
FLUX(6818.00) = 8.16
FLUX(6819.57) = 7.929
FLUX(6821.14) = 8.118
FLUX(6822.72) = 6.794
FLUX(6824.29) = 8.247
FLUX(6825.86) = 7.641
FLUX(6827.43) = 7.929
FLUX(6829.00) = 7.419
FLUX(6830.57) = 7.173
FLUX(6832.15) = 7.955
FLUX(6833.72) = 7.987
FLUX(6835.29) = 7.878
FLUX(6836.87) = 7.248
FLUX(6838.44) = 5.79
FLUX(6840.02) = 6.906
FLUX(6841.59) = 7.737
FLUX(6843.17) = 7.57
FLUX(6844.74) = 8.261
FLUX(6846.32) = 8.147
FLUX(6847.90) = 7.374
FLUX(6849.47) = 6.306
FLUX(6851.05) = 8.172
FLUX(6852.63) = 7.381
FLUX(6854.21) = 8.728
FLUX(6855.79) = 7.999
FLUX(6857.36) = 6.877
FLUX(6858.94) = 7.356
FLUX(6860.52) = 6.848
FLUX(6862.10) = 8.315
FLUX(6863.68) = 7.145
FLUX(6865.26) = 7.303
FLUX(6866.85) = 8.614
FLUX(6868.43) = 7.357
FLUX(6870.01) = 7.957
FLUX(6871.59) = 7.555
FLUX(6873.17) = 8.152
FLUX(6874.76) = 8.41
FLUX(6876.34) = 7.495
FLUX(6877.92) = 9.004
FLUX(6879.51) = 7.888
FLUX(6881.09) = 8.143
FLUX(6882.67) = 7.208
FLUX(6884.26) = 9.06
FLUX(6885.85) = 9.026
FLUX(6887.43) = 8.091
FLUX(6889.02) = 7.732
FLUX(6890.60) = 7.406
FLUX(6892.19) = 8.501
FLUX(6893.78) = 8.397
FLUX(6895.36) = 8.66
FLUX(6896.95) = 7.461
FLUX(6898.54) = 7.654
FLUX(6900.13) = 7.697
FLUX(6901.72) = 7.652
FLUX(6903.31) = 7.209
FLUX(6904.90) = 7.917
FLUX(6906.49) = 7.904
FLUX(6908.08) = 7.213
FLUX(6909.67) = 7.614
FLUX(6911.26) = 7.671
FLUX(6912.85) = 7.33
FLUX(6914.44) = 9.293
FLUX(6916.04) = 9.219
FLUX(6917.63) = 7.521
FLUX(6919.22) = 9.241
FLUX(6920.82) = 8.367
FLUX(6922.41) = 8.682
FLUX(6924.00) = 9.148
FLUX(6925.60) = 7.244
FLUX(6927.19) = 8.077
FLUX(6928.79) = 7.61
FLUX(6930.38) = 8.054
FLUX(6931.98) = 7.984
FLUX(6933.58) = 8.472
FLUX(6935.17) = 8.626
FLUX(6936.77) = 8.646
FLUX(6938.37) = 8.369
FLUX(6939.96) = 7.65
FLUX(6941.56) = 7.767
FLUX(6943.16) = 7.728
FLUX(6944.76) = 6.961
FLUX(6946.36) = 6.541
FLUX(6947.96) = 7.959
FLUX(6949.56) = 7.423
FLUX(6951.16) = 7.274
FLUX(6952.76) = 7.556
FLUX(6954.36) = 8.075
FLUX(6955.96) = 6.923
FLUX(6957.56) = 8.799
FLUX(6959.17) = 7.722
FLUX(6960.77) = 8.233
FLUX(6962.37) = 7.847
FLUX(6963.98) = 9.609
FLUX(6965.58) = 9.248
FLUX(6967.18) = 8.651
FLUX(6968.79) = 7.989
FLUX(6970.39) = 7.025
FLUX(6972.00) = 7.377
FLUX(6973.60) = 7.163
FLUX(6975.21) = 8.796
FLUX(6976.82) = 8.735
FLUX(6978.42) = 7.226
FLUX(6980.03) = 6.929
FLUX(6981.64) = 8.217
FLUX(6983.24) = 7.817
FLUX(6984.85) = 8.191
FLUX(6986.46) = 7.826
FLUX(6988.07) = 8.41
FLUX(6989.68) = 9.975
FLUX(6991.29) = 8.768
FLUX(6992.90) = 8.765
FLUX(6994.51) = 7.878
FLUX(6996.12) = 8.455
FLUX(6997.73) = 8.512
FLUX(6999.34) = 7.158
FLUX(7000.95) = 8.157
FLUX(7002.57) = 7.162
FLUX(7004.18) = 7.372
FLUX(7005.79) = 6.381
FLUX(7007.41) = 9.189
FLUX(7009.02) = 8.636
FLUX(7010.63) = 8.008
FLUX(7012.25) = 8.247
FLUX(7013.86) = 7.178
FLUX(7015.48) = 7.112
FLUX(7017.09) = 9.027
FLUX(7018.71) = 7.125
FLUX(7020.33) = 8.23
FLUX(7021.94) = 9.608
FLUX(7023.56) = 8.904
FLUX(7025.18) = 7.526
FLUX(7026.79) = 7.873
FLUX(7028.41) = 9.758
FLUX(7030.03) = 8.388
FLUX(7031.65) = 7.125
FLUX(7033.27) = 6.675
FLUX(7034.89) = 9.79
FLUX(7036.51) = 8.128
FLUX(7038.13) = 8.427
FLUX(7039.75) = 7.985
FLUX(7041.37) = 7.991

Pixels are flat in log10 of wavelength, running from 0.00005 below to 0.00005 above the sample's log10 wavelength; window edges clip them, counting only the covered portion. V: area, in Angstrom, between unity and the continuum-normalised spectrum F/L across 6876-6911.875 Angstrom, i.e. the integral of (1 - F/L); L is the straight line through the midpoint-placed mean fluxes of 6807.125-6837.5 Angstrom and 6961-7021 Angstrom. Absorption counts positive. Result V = 0.03 Angstrom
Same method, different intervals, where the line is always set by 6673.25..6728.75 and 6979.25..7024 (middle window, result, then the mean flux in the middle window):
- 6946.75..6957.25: 0.7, 7.56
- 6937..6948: 0.7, 7.6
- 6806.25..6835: 0.6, 7.89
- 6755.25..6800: 0.5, 7.97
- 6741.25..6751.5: 3.0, 5.71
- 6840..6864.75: 1.5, 7.59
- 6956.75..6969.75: -0.6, 8.49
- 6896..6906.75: 0.6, 7.64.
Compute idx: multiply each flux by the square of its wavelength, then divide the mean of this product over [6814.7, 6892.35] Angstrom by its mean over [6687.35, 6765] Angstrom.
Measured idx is 1.1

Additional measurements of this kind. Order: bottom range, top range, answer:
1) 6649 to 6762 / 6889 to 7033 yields 1.16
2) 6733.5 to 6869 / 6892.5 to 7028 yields 1.14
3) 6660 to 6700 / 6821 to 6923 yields 1.09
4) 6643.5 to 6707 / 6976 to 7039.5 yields 1.20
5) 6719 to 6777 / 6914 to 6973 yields 1.21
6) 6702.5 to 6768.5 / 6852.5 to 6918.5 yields 1.11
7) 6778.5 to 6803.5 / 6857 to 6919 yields 1.06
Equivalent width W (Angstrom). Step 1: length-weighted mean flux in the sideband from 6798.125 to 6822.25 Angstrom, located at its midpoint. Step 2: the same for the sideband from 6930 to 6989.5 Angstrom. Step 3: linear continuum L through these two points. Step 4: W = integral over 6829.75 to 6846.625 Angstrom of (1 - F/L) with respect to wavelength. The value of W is 0.88 Angstrom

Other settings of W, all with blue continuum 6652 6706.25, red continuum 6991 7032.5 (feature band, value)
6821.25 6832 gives 0.2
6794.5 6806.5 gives 0.2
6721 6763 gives 5.0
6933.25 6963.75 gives 0.5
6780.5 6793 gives 0.1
